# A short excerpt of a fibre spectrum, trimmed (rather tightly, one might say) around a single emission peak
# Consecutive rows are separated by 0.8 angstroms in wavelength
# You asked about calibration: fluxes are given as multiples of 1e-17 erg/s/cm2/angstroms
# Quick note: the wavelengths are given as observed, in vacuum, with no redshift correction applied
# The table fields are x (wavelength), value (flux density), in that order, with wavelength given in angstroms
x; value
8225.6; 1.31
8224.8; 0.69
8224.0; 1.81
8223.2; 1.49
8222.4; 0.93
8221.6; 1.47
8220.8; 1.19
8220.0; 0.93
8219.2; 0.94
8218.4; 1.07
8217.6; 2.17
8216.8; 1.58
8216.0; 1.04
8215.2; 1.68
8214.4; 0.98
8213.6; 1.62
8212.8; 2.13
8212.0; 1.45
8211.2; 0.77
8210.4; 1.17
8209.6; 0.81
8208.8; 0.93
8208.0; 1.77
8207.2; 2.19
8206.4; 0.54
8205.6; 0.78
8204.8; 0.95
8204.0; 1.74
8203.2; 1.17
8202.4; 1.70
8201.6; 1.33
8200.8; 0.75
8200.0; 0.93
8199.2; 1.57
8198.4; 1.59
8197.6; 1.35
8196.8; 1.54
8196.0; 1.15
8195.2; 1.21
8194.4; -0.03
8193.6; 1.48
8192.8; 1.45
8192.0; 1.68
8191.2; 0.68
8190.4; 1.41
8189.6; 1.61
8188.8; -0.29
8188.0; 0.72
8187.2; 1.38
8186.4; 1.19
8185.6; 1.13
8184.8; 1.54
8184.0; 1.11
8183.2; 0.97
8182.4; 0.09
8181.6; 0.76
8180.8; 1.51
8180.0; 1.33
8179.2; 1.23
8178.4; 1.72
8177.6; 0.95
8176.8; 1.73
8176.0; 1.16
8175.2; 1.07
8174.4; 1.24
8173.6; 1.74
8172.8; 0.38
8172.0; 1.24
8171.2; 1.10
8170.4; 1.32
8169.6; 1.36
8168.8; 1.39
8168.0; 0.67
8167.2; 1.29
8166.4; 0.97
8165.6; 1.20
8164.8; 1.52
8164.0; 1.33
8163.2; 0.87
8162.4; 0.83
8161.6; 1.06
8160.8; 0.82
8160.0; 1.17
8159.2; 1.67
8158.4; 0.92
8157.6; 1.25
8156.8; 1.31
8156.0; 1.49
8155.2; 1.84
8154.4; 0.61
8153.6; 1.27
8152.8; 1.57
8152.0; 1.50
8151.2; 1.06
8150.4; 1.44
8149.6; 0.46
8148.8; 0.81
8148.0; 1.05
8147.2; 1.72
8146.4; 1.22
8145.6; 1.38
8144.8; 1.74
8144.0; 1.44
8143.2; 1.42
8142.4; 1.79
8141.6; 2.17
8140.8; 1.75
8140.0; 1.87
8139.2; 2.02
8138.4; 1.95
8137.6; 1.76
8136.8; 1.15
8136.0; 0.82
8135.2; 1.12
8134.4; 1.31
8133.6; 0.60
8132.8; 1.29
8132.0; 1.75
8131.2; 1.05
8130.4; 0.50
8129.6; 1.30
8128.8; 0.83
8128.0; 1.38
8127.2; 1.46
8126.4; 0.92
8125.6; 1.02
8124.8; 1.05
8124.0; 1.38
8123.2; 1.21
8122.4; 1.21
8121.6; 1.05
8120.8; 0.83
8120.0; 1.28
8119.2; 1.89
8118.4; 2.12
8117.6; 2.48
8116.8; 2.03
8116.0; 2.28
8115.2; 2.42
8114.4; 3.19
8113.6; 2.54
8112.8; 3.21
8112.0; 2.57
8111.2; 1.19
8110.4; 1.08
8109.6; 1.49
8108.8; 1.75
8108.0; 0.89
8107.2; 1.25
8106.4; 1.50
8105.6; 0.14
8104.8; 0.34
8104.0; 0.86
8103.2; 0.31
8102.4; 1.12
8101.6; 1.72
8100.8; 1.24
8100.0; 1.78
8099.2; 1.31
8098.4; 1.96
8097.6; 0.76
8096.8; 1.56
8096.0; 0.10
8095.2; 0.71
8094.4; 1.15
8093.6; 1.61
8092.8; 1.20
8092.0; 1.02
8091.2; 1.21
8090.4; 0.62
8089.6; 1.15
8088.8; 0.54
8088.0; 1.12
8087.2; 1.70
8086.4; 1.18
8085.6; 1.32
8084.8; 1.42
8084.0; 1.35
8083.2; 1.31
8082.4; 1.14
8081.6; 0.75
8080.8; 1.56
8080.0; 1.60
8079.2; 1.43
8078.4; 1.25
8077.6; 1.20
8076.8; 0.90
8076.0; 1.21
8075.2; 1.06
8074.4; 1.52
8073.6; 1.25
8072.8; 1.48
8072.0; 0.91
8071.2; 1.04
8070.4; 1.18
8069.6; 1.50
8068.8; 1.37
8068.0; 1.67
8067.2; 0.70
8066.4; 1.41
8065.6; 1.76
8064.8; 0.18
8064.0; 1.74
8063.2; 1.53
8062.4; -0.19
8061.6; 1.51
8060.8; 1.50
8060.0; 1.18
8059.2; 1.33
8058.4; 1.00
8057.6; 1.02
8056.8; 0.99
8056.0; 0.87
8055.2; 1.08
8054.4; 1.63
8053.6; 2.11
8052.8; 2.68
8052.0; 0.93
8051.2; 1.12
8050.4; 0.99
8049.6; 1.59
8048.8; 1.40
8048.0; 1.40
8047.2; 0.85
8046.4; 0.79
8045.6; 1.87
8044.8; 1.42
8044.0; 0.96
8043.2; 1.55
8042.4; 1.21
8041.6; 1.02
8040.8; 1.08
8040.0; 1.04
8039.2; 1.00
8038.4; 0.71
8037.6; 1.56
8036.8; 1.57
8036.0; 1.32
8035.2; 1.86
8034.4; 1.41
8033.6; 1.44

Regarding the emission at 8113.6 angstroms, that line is H-alpha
